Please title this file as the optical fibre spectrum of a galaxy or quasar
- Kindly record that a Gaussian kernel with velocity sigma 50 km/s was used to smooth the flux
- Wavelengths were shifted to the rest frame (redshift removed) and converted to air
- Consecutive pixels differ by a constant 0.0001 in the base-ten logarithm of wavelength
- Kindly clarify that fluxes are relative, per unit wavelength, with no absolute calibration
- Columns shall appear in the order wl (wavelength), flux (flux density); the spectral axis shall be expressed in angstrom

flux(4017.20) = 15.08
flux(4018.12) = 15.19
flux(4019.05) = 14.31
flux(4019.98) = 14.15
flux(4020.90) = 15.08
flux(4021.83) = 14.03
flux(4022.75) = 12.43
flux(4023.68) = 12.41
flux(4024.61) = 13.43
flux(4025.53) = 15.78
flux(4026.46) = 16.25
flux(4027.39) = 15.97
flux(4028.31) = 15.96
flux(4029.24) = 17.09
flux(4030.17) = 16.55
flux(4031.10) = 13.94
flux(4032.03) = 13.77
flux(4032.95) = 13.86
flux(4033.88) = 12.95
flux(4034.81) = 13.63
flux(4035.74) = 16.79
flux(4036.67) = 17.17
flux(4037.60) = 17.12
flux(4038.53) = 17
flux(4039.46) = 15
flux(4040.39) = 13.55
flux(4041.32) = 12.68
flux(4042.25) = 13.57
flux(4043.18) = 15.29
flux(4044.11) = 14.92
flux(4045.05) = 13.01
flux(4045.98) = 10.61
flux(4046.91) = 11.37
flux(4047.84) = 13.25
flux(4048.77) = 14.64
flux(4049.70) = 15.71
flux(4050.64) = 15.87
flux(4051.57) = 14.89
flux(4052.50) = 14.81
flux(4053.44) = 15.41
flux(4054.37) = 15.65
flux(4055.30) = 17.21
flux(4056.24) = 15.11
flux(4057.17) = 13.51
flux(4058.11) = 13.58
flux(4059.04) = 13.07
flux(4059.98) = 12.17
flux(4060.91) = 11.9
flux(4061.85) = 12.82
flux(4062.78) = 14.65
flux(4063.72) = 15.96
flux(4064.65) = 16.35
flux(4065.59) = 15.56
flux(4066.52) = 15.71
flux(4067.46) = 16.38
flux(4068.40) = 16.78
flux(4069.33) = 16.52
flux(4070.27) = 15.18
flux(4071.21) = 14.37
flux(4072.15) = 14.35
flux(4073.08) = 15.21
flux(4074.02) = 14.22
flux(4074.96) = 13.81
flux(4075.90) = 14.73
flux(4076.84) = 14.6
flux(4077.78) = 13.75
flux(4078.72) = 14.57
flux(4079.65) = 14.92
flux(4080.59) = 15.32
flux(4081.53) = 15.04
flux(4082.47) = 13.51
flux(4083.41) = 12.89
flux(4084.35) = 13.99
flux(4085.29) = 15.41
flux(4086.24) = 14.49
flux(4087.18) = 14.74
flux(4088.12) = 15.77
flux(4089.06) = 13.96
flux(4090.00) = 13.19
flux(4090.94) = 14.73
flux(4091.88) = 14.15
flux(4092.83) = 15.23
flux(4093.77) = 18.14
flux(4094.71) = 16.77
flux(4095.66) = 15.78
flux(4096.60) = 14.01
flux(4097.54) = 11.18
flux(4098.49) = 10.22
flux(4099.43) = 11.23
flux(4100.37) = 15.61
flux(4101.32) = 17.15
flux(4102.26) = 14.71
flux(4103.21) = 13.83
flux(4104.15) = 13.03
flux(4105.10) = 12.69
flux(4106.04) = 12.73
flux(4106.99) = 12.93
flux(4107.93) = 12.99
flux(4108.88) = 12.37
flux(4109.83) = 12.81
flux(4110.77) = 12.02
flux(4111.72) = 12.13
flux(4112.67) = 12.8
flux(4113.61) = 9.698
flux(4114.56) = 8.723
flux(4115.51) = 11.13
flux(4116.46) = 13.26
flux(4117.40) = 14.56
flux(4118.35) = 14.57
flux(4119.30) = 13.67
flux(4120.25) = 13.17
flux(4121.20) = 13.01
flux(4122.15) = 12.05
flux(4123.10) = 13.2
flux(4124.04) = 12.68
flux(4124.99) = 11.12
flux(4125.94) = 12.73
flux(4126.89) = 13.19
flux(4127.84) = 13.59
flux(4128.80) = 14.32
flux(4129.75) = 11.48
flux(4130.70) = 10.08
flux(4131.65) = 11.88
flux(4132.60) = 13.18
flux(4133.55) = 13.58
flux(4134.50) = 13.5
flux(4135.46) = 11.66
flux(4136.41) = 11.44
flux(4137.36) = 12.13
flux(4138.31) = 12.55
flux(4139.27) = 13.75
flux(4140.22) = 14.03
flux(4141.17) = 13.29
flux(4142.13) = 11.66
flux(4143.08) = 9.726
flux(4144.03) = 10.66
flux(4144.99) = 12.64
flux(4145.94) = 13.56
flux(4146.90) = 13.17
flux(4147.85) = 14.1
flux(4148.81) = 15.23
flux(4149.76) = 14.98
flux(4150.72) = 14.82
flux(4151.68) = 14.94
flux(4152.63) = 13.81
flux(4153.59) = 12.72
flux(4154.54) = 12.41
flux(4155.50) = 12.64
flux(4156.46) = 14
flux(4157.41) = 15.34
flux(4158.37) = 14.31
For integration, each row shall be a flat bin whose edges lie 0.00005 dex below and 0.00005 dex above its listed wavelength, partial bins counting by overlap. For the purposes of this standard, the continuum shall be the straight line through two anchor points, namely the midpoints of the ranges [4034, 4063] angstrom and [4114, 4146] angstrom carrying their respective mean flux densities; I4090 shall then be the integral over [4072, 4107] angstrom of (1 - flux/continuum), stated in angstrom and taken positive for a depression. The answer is -2.3 angstrom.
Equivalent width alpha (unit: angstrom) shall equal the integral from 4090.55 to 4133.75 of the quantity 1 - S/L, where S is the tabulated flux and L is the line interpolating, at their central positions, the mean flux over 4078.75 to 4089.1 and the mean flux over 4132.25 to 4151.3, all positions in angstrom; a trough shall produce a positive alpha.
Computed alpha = 2.2 angstrom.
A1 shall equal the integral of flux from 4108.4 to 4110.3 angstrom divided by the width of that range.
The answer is 12.6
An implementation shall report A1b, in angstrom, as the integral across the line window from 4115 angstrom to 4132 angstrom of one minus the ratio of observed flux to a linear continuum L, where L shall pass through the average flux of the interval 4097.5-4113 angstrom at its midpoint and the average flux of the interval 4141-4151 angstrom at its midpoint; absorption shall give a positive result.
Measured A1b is 0.3 angstrom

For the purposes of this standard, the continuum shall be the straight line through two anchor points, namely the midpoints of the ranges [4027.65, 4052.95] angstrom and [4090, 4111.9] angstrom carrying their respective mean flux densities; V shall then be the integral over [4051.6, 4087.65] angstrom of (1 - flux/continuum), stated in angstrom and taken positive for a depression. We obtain -1.2 angstrom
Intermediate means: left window 14.6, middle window 14.7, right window 13.8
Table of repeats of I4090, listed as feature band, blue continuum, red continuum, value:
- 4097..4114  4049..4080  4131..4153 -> 1.32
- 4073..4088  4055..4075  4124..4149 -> -0.19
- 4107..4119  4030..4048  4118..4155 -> 0.86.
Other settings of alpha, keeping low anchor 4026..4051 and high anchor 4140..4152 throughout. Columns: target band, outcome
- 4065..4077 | -0.8 angstrom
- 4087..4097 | -0.8 angstrom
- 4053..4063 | 0.3 angstrom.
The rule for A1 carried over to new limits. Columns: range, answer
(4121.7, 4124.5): 12.7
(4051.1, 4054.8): 15.2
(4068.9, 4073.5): 15.1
